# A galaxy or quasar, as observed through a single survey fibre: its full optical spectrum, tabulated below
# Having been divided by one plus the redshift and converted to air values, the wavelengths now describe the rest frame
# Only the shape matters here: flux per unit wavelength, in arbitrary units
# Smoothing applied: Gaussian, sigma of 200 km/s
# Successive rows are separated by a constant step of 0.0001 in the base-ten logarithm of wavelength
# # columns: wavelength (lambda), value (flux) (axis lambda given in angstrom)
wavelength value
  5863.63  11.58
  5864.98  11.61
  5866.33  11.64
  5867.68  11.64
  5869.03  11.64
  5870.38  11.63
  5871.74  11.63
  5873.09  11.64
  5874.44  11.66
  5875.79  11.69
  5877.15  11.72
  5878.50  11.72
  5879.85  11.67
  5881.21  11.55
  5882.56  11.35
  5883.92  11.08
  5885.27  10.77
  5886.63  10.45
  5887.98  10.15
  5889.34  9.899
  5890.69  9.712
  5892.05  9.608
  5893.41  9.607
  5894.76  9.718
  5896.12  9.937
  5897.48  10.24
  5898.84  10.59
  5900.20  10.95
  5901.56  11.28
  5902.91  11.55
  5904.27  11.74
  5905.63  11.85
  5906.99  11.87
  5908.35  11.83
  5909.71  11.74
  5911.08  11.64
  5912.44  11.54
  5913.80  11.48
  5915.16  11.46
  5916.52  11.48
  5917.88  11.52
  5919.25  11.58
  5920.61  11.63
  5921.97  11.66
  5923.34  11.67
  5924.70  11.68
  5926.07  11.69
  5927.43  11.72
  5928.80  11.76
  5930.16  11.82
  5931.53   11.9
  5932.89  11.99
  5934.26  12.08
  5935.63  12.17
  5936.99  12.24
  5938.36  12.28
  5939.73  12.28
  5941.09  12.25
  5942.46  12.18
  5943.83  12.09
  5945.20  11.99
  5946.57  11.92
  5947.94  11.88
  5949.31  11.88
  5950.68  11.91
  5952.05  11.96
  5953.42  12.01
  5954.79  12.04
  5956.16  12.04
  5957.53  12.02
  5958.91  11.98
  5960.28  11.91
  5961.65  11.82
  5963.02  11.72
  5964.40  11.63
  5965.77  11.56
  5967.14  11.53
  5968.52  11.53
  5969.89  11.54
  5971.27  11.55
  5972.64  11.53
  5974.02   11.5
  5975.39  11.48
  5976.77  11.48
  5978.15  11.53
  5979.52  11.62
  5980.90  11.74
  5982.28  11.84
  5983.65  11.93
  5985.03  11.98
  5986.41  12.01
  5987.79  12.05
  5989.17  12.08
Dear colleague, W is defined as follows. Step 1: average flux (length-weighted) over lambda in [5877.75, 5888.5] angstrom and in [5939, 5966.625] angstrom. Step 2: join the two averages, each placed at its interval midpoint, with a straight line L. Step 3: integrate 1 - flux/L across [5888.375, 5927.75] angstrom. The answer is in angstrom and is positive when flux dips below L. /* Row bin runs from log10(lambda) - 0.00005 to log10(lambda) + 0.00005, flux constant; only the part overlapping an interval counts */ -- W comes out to 1.0 angstrom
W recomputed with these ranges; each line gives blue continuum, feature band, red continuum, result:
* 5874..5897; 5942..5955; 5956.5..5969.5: -0.48 angstrom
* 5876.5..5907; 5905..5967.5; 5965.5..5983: -3.50 angstrom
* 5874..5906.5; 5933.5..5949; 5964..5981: -1.14 angstrom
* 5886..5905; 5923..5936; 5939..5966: -0.59 angstrom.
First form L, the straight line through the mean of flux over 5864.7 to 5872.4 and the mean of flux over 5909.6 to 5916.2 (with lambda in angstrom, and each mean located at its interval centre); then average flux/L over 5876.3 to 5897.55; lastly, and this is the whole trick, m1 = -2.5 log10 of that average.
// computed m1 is 0.10 mag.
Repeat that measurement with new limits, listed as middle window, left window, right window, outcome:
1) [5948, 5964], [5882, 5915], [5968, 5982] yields -0.050 mag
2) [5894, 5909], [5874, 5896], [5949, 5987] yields -0.010 mag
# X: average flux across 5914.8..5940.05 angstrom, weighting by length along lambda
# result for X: 11.8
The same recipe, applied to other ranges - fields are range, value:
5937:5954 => 12.1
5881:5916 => 10.9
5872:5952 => 11.4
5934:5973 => 11.9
